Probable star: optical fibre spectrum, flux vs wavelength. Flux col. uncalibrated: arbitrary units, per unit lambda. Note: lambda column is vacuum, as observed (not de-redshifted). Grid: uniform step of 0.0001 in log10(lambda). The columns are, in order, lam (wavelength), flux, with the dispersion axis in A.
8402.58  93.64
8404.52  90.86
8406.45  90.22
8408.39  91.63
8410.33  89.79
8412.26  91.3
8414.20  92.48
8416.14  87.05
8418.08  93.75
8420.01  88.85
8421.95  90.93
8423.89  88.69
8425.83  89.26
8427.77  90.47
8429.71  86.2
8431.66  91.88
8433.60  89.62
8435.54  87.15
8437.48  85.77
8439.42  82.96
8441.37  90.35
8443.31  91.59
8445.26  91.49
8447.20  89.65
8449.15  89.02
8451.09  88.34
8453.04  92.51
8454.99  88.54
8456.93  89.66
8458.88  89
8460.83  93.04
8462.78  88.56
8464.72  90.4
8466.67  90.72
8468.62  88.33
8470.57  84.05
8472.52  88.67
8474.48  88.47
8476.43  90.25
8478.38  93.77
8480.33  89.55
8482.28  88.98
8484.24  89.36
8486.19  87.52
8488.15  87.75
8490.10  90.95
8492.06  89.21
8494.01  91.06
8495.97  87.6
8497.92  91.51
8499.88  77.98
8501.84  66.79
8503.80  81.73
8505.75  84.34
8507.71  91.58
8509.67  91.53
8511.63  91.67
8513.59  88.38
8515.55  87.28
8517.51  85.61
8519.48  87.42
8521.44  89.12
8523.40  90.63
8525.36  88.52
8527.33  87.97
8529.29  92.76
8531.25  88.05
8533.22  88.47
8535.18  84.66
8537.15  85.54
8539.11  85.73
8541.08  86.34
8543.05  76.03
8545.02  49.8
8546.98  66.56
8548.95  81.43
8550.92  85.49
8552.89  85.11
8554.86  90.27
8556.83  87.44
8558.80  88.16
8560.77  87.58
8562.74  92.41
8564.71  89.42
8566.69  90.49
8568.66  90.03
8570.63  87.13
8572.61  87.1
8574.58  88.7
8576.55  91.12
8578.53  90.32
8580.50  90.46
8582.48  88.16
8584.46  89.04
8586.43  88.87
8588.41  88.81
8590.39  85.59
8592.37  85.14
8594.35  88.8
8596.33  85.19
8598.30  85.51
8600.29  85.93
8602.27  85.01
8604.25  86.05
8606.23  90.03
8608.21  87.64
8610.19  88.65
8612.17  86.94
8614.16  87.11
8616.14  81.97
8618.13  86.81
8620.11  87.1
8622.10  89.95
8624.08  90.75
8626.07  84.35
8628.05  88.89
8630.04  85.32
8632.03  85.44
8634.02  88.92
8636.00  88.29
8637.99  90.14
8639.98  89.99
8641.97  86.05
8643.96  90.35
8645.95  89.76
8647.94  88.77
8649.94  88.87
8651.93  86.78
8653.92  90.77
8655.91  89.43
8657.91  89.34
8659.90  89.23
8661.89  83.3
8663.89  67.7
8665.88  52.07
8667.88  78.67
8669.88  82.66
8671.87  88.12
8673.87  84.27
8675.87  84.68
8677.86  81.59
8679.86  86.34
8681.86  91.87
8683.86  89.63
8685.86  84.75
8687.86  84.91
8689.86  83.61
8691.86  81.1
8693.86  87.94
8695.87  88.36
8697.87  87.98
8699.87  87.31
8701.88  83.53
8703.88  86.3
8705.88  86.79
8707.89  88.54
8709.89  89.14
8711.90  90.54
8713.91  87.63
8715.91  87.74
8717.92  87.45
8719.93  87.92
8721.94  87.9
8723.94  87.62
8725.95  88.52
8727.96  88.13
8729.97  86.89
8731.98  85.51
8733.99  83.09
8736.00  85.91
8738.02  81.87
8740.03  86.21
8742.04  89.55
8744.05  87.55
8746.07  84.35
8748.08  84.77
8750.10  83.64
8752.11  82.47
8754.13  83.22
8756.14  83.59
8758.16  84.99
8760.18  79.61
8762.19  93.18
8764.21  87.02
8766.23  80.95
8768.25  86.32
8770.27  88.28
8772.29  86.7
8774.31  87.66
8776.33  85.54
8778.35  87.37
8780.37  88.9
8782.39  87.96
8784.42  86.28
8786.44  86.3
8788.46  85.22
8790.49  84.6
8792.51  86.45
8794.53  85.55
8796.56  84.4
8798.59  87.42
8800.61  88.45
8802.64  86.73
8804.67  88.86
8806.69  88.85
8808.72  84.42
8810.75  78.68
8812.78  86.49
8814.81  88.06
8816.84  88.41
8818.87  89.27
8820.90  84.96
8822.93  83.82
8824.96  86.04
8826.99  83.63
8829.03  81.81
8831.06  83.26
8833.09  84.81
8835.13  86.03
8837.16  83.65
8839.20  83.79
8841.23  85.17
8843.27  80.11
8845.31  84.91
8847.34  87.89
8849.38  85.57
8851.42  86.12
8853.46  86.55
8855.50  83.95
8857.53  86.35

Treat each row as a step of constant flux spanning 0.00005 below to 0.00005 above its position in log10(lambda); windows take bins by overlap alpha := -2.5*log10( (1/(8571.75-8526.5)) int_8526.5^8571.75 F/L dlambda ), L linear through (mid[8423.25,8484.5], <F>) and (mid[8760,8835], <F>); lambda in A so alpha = 0.047 mag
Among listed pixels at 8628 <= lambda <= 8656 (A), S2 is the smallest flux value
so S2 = 85.32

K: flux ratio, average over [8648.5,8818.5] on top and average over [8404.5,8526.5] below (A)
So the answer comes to 0.97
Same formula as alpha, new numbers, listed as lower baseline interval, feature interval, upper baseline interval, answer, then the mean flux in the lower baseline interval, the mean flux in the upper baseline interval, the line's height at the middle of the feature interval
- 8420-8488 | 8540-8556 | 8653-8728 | 0.13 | 89.2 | 85.3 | 87.7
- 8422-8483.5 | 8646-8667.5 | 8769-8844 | 0.06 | 89.3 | 85.8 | 87.3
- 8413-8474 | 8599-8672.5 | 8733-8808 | 0.02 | 89.3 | 85.9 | 87.3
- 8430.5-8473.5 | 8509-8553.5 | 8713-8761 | 0.05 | 89.1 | 85.7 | 88.2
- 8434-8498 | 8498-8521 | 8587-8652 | 0.04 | 89.2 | 87.4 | 88.7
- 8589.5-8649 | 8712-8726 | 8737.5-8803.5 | -0.02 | 87.3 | 85.9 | 86.4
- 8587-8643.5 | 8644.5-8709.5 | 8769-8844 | 0.02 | 87.2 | 85.8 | 86.7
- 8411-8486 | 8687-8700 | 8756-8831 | 0.02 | 89.5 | 86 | 87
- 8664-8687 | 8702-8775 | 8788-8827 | -0.03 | 81.7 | 86.1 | 83.8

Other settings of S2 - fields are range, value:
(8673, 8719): 81.1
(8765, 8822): 78.68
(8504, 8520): 84.34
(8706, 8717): 87.63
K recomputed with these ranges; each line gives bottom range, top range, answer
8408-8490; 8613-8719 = 0.96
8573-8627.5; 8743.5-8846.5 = 0.98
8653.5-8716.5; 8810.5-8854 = 1.00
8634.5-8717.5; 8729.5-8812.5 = 1.00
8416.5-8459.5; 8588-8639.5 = 0.98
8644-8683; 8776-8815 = 1.03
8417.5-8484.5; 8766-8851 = 0.96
